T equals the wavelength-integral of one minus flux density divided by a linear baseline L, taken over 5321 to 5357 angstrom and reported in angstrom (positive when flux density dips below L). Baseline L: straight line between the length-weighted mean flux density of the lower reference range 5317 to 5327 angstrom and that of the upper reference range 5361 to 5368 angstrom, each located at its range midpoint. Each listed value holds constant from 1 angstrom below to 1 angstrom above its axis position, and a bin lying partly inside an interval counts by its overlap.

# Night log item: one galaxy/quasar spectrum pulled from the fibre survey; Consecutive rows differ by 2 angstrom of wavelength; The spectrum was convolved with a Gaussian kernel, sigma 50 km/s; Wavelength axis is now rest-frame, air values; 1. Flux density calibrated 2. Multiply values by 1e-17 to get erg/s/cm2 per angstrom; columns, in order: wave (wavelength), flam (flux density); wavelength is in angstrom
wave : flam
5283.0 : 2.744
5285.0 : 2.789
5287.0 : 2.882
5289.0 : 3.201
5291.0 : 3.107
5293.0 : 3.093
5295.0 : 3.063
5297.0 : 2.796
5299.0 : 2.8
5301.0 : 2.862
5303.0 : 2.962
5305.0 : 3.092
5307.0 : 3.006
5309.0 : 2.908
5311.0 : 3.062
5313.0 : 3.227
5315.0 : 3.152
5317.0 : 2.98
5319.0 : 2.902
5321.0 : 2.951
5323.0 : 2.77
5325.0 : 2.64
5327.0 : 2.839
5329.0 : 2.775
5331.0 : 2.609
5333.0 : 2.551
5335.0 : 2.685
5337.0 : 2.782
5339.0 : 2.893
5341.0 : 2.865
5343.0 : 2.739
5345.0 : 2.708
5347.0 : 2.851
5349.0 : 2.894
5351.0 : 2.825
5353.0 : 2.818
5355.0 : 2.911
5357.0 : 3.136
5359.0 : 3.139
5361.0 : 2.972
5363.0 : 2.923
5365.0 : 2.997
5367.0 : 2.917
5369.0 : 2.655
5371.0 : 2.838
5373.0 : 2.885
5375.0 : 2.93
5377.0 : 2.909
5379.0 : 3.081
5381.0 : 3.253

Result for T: 1.1 angstrom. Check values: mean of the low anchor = 2.83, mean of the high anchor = 2.95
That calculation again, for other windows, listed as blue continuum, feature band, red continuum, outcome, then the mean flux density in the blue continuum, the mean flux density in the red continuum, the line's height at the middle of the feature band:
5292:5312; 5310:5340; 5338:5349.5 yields 0.34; 2.96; 2.82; 2.89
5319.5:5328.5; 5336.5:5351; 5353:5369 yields 0.35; 2.8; 2.97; 2.89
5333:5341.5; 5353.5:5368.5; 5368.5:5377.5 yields -0.84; 2.77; 2.85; 2.82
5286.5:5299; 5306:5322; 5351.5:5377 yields -0.20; 3.01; 2.92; 2.99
